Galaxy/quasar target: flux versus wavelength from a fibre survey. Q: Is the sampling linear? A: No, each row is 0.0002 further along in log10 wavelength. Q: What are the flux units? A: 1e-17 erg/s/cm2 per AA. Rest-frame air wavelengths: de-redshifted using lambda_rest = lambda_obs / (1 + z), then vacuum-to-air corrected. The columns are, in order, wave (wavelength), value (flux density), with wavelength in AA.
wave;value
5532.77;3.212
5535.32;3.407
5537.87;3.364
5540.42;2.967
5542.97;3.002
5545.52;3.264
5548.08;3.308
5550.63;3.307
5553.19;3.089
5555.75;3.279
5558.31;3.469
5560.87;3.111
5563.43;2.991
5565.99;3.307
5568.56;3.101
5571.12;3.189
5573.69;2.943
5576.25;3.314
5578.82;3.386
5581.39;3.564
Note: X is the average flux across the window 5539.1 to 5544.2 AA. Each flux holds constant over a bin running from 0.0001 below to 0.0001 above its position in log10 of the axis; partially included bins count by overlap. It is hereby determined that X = 2.99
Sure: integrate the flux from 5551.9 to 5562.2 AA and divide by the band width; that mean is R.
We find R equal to 3.23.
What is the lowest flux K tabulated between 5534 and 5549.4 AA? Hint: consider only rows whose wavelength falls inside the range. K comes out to 2.967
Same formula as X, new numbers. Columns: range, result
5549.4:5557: 3.22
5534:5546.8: 3.2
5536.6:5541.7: 3.17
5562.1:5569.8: 3.13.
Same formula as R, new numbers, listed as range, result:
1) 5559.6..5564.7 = 3.05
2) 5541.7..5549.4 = 3.19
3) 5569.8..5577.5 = 3.15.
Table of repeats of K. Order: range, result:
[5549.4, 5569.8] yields 2.991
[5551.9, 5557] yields 3.089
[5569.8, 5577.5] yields 2.943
